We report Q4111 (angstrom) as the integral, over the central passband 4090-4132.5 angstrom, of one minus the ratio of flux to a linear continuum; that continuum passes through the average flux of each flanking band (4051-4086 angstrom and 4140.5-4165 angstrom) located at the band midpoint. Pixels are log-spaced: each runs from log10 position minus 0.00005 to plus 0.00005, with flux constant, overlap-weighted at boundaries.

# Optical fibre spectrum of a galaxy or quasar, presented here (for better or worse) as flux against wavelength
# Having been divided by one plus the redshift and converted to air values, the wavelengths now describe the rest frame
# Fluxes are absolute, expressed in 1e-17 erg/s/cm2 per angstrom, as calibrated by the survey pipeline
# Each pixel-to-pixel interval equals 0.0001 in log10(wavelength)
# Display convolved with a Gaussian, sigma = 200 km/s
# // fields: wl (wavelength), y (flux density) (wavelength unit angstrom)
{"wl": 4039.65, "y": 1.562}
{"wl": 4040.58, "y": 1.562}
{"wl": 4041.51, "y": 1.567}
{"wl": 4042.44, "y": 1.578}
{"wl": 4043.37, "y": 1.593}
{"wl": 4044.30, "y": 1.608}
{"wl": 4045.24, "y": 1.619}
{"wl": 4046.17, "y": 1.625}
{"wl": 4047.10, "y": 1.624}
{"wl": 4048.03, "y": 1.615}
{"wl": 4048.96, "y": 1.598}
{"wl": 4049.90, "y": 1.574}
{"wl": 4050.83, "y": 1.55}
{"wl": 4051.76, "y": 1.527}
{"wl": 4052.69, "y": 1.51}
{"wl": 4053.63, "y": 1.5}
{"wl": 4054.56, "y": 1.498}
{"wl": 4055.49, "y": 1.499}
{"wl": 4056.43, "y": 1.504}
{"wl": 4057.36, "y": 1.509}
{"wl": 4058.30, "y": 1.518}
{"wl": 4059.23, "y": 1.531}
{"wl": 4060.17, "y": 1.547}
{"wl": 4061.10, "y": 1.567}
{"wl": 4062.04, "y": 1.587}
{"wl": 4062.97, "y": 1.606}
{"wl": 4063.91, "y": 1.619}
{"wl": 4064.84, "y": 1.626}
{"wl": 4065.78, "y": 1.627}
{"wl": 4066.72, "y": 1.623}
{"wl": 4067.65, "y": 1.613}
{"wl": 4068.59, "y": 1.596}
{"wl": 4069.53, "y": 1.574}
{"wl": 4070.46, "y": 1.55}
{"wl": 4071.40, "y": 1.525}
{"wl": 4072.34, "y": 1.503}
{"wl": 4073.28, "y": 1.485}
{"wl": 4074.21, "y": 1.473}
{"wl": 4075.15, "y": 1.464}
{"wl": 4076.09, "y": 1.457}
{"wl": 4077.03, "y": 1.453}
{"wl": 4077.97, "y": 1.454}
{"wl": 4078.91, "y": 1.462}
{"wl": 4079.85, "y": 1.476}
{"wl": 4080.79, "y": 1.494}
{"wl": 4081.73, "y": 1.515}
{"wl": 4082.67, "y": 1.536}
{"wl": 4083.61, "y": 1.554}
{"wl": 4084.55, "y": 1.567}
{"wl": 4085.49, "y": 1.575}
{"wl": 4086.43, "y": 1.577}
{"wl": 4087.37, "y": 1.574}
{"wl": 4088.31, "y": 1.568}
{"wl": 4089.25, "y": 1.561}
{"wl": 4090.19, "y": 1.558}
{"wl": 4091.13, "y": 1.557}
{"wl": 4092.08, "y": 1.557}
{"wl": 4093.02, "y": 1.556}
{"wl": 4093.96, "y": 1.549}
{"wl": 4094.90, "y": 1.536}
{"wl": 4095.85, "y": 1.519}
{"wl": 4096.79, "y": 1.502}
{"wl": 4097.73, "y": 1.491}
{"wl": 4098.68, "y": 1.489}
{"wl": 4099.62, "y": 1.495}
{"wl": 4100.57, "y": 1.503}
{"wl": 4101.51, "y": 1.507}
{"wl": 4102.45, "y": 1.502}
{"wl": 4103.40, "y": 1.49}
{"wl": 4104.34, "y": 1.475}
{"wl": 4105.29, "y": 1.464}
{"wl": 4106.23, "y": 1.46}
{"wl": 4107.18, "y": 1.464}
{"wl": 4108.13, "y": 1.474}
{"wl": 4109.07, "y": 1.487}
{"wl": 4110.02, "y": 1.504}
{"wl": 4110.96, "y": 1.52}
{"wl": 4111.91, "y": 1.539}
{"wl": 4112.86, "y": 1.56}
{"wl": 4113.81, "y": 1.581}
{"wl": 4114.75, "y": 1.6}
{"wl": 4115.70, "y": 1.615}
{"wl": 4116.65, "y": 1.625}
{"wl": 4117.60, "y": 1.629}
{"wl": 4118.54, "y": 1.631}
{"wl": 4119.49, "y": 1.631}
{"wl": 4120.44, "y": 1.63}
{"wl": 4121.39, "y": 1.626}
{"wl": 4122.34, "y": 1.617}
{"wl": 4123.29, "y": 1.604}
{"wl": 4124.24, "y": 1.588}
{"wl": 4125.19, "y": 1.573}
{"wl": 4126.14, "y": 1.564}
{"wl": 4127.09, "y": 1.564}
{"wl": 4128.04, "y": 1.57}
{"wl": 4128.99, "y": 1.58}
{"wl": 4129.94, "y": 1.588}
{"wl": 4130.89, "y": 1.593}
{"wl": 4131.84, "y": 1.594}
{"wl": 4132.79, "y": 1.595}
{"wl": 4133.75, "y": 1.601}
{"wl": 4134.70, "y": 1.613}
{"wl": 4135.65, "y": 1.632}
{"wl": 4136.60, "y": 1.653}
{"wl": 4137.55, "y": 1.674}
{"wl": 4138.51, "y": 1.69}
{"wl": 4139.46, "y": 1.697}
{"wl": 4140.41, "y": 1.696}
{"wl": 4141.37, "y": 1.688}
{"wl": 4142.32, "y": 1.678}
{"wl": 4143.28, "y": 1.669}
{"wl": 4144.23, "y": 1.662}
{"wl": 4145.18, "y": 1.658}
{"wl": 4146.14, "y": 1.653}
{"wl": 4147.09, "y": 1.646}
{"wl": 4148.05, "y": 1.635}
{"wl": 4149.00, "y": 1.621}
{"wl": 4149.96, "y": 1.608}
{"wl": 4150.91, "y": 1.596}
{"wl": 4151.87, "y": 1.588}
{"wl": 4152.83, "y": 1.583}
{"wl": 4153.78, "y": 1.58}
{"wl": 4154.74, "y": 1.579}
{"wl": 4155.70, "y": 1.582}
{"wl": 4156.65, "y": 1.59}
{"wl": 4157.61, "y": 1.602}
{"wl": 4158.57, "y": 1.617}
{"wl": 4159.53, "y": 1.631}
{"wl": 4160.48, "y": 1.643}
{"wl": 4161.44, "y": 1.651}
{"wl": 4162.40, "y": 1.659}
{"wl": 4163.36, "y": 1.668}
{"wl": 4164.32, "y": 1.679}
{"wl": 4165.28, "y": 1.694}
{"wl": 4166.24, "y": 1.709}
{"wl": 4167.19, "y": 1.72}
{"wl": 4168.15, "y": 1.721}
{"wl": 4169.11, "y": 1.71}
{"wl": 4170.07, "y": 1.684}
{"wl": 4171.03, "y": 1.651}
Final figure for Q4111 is 0.9 angstrom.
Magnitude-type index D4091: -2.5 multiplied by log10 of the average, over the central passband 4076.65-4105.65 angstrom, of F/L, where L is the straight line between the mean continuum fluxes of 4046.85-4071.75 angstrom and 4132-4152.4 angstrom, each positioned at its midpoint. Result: 0.05 mag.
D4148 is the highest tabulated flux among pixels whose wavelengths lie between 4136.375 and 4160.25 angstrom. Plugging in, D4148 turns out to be 1.697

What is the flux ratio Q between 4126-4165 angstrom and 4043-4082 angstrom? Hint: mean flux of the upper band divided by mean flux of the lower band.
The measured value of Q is 1.1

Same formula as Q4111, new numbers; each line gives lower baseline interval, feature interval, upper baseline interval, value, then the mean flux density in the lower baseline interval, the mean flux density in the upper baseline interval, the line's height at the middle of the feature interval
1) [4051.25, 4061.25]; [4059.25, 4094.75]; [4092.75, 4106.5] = -0.81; 1.52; 1.5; 1.51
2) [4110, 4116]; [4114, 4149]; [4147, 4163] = -0.92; 1.56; 1.61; 1.58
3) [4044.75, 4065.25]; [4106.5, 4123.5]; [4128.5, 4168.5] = 0.41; 1.56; 1.64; 1.61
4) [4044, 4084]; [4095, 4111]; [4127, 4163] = 0.93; 1.54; 1.63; 1.58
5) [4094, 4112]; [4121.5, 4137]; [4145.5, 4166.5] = -0.35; 1.5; 1.63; 1.56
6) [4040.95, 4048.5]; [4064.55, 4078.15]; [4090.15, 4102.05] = 0.23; 1.6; 1.52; 1.56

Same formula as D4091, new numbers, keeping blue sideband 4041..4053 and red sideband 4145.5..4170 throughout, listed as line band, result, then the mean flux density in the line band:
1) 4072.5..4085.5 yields 0.07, 1.49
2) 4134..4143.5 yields -0.02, 1.67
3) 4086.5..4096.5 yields 0.04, 1.55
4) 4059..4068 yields 0.00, 1.6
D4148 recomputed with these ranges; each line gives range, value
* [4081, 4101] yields 1.577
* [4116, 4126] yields 1.631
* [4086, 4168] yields 1.72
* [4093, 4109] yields 1.556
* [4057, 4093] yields 1.627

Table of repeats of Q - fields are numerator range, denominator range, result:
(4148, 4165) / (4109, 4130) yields 1.02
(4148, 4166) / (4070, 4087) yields 1.08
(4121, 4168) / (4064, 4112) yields 1.07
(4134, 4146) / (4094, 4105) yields 1.11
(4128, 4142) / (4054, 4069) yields 1.04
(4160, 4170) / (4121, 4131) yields 1.06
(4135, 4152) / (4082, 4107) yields 1.08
